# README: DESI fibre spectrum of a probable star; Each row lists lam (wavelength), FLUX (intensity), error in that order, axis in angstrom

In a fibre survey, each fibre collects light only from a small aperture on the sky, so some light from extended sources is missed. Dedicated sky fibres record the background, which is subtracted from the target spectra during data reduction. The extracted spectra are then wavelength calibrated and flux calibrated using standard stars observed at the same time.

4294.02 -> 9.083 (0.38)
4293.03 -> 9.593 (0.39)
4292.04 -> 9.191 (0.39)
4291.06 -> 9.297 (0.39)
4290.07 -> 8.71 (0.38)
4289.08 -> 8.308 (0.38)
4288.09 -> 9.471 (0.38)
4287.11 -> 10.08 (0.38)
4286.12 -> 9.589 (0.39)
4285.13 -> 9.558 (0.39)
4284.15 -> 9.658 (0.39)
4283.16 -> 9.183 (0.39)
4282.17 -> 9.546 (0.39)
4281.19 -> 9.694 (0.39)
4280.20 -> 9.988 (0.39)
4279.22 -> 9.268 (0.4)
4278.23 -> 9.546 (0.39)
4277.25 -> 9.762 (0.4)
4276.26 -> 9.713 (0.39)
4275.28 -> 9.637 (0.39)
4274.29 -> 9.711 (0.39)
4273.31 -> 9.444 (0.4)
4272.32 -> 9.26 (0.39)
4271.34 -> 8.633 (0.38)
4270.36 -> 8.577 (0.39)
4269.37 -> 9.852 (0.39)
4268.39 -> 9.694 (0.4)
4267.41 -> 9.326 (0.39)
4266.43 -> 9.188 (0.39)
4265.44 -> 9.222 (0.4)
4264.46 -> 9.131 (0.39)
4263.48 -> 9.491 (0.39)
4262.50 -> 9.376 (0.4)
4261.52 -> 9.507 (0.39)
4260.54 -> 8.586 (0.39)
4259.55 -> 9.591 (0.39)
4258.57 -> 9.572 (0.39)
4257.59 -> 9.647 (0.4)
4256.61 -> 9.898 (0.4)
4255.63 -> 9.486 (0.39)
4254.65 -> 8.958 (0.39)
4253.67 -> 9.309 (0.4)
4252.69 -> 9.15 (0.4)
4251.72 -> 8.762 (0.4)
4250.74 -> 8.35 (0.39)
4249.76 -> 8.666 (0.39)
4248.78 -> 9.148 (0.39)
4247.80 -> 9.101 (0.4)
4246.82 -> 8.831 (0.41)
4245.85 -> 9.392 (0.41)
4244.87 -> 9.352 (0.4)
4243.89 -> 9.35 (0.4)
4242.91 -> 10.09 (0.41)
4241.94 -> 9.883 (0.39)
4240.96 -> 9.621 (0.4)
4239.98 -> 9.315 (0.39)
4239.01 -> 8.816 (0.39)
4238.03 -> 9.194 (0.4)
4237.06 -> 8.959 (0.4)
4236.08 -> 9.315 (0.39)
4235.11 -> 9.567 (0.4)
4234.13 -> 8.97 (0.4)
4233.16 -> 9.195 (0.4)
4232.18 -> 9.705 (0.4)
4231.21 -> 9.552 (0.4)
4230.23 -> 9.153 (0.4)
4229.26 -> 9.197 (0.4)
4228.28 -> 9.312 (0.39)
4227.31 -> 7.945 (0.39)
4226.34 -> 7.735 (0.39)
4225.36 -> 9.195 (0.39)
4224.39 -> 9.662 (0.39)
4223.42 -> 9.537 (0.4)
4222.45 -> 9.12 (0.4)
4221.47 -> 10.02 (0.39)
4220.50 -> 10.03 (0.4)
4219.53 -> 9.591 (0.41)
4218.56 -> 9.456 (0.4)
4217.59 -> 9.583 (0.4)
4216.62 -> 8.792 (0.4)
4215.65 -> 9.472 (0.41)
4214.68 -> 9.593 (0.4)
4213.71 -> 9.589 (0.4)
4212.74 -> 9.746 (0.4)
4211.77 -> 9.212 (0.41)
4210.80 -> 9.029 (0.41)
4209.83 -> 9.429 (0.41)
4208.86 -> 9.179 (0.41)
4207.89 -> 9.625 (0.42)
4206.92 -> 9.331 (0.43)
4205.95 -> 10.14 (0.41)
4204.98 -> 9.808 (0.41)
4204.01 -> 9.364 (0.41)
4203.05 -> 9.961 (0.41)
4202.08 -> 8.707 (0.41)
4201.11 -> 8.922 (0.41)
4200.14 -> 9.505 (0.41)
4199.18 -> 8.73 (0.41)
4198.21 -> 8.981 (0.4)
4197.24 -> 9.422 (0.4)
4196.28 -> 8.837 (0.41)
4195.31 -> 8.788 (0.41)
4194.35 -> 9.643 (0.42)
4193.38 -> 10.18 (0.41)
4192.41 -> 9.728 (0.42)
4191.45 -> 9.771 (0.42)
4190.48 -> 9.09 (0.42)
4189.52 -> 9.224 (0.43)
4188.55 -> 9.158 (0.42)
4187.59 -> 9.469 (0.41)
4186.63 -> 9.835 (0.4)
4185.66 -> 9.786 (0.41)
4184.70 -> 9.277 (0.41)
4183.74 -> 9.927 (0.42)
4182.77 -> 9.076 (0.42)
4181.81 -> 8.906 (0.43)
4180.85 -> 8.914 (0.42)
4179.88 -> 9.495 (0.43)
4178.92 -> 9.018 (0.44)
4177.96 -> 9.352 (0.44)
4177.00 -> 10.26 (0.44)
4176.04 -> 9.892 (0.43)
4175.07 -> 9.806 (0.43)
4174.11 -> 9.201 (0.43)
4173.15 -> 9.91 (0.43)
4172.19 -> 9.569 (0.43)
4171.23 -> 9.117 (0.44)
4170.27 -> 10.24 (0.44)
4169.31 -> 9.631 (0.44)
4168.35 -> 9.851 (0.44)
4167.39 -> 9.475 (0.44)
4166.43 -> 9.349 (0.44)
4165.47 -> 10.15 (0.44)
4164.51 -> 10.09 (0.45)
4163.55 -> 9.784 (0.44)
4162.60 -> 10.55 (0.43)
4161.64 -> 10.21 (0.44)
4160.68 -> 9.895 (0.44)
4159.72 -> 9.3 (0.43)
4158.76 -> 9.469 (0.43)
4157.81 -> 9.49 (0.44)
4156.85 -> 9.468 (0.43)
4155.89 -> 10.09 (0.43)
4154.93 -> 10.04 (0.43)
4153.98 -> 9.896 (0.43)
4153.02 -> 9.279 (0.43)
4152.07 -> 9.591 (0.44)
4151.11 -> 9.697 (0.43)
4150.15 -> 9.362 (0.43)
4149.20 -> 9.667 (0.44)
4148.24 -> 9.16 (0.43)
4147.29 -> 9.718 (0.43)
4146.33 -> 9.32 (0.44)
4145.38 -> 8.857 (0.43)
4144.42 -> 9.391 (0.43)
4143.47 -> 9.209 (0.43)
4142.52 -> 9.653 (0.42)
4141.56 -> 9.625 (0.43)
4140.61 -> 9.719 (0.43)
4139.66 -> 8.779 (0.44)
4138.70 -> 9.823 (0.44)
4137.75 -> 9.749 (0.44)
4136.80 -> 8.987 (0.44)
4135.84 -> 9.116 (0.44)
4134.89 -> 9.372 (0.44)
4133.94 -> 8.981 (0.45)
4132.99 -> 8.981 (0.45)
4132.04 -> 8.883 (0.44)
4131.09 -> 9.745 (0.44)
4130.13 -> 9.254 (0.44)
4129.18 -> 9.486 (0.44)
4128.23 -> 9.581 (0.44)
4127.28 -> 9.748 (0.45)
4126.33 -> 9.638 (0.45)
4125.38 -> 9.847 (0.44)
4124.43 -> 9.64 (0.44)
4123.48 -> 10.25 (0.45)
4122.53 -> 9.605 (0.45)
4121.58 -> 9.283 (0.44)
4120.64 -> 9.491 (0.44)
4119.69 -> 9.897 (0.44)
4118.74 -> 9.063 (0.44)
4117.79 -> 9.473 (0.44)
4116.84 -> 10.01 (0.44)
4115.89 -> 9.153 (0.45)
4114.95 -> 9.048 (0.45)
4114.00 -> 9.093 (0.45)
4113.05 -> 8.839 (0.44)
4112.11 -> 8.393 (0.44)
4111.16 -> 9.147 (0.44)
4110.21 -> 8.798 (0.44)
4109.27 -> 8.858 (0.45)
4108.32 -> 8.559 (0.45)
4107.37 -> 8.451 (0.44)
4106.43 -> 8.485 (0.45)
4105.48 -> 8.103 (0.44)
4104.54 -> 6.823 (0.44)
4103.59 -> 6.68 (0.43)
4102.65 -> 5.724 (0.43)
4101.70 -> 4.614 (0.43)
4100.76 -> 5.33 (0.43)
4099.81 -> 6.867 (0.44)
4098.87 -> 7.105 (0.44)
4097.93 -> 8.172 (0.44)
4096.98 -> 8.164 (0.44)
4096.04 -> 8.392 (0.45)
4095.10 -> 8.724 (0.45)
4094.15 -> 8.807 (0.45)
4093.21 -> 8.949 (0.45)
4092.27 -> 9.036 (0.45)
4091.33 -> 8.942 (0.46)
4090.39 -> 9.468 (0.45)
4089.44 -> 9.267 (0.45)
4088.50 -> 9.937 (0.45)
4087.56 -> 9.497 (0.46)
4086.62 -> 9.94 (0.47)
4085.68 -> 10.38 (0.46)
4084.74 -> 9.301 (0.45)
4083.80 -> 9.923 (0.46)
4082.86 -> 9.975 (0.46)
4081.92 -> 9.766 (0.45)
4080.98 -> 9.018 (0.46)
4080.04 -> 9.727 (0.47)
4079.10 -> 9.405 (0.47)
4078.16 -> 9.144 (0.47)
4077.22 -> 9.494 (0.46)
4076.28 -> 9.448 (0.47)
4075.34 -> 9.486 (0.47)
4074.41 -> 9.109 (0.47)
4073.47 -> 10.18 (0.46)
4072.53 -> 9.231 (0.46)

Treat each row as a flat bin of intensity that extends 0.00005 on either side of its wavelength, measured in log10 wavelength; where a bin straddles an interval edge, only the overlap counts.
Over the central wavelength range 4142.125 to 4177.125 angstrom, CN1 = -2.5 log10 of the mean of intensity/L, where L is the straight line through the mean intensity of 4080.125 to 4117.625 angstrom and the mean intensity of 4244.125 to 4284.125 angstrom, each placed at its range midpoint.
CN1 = -0.10 mag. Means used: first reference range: 8.58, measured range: 9.66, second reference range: 9.32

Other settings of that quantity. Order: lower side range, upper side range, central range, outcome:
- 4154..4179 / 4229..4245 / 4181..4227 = 0.02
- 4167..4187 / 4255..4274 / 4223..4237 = 0.03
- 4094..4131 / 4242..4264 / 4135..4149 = -0.08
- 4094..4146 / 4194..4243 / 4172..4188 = -0.05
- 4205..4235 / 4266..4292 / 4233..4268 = 0.01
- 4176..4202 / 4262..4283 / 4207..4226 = -0.01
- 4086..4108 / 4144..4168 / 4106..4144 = -0.06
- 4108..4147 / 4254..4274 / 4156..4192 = -0.03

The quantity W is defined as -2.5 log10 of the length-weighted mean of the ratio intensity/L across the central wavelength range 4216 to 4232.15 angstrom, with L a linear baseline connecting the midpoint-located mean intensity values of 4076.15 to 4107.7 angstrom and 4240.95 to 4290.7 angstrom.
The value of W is -0.01 mag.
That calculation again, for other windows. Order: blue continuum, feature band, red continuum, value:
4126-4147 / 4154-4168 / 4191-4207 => -0.050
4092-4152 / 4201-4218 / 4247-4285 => -0.032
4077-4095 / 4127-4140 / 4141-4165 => 0.031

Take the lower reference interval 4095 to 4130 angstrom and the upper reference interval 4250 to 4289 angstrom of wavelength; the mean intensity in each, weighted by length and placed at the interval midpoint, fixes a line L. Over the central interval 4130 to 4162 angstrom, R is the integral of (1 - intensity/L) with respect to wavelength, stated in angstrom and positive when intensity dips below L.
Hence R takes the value -2.65 angstrom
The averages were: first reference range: 8.56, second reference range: 9.38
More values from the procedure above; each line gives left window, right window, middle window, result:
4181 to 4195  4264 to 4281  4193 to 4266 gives 1.2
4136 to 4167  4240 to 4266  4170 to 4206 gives 0.2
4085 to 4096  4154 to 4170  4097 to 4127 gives 3.2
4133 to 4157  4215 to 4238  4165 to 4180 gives -0.4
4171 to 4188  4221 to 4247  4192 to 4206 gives 0.1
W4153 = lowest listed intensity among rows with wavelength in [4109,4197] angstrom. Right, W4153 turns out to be 8.393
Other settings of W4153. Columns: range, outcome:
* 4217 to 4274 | 7.735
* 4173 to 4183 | 8.906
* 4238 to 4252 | 8.35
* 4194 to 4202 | 8.73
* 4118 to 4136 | 8.883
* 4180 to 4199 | 8.788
